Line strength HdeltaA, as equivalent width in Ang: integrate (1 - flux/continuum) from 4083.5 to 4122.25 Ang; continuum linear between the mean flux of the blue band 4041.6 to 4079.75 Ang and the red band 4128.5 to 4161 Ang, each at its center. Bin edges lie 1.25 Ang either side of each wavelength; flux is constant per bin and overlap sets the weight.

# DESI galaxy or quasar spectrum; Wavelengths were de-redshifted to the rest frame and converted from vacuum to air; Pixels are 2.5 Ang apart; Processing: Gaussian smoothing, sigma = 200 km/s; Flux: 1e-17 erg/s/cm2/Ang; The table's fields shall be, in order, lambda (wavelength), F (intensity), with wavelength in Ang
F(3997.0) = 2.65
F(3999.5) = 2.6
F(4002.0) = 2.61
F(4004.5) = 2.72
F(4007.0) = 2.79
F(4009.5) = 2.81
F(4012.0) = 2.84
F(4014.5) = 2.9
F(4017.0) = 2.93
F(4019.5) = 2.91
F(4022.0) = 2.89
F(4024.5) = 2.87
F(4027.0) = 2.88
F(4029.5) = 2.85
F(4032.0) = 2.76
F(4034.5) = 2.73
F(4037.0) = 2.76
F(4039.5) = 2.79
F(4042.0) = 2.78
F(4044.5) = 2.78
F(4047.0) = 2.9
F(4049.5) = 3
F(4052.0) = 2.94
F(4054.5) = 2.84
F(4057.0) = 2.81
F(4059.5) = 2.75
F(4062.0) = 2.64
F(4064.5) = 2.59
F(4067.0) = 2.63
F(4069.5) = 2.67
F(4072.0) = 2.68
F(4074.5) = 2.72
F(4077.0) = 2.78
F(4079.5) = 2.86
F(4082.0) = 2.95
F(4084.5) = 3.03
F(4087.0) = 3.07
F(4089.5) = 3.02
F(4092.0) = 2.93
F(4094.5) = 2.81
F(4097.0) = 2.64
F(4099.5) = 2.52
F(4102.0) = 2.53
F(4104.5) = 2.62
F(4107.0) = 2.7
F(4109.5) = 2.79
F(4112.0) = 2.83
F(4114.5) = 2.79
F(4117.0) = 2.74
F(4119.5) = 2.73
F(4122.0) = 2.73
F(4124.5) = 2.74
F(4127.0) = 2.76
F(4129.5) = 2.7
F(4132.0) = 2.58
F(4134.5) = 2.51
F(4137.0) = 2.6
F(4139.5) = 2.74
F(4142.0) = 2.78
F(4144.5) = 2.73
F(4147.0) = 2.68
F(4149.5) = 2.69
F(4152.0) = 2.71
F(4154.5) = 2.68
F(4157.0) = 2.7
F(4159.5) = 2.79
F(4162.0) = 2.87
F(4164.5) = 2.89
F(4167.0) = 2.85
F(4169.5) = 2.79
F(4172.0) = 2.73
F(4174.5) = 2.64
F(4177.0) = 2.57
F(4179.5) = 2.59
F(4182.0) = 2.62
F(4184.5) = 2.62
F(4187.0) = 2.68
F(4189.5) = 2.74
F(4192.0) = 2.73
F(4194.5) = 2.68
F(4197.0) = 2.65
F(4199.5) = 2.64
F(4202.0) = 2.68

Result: -0.7 Ang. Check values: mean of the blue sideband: 2.77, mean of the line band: 2.78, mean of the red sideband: 2.69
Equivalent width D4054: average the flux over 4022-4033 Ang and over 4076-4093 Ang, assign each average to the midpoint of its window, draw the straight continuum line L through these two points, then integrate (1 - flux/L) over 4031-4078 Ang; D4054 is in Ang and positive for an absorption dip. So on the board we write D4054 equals 2.1 Ang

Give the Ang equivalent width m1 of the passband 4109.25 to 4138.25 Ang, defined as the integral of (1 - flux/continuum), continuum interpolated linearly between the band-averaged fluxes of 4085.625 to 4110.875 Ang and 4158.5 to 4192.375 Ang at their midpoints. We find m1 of 0.5 Ang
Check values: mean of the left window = 2.76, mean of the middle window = 2.71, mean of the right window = 2.72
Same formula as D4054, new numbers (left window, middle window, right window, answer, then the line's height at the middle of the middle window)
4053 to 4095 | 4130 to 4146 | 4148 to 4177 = 0.6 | 2.77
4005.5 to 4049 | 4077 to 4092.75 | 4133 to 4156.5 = -1.2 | 2.76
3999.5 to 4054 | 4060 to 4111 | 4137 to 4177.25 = 0.5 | 2.79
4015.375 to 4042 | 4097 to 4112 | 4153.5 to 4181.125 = 0.7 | 2.78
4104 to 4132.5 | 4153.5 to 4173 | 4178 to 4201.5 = -0.7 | 2.69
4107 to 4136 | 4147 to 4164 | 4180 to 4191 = -0.3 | 2.69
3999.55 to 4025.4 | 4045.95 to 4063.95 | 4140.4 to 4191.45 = -0.3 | 2.79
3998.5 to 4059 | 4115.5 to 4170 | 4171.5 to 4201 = -0.5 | 2.7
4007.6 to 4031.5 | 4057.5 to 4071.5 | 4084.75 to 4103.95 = 0.8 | 2.82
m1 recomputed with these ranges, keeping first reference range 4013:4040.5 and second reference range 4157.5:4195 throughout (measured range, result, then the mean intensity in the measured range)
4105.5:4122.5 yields 0.1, 2.76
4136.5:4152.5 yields 0.2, 2.71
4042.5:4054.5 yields -0.3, 2.89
